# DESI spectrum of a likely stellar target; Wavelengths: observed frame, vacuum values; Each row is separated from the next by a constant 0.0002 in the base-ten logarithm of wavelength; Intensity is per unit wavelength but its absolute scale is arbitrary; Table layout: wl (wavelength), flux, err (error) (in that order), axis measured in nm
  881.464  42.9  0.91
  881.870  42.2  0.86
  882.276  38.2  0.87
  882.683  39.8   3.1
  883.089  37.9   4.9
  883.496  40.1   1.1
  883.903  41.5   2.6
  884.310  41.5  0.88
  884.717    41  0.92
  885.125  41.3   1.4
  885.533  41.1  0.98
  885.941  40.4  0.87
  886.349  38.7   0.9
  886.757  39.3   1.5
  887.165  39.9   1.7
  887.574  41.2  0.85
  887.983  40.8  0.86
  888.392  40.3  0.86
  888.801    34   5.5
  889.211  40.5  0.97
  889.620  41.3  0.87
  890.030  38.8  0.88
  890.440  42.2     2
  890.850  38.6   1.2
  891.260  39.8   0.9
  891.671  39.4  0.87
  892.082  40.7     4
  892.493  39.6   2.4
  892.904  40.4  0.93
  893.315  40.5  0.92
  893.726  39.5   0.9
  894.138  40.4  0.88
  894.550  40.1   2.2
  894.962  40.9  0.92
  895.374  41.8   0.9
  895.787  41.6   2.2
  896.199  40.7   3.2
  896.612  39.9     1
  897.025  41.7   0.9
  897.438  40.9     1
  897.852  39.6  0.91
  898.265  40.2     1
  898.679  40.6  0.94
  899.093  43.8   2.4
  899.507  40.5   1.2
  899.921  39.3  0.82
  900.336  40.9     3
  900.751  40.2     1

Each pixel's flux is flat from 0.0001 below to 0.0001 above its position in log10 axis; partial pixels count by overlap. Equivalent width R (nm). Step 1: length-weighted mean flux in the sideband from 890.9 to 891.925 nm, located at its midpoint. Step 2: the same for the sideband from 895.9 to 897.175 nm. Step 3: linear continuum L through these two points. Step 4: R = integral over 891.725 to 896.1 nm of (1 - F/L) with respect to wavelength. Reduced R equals -0.04 nm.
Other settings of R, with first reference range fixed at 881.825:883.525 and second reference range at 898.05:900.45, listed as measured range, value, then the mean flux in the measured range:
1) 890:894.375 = 0.02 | 40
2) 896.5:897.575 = -0.01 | 40.9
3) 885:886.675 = -0.03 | 40.3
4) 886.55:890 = 0.02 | 39.6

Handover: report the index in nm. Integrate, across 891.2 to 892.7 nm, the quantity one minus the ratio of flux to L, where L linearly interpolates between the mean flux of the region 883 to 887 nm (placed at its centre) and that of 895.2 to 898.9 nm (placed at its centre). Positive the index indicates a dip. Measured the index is 0.03 nm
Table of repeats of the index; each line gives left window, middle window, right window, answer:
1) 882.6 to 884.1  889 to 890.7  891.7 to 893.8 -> -0.02 nm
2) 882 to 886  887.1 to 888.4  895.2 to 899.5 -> 0.00 nm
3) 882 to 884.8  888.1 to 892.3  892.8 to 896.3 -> 0.09 nm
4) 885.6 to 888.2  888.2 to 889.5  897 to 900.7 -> 0.06 nm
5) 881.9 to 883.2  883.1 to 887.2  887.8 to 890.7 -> -0.11 nm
